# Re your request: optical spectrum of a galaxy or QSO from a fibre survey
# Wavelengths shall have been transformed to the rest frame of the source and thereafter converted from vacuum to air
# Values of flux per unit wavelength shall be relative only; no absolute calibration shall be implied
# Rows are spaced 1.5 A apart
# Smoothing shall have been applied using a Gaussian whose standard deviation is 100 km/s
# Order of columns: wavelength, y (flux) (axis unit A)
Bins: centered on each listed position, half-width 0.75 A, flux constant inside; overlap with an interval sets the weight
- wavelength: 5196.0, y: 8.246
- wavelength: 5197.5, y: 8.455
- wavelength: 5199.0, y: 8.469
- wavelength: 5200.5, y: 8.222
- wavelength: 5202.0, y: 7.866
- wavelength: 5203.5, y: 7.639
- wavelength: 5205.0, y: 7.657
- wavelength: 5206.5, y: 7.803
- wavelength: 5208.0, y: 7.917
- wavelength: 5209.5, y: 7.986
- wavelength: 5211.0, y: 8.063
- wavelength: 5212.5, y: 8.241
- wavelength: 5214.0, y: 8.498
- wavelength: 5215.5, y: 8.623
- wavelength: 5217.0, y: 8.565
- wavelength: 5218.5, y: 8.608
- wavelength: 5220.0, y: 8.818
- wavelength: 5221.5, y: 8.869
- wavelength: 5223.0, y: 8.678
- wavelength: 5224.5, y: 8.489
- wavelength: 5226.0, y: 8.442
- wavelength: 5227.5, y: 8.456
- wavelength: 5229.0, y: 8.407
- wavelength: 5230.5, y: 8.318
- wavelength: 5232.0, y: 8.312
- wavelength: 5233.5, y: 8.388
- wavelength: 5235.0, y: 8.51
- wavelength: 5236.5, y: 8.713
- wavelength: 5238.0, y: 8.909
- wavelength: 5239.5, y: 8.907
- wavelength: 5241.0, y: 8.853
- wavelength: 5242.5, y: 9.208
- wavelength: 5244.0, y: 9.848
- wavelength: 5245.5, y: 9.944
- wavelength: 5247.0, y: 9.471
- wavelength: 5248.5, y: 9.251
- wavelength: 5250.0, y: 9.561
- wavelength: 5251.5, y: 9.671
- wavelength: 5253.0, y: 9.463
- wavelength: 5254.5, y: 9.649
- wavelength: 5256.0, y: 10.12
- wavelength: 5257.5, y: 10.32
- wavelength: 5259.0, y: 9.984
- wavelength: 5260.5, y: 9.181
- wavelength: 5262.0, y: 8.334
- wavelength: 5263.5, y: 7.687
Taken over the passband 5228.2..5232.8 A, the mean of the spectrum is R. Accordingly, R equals 8.35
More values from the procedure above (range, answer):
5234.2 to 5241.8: 8.78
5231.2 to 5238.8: 8.57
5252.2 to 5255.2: 9.56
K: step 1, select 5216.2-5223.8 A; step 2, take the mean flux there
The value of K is 8.71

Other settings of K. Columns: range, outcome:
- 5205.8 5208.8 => 7.86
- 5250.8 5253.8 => 9.57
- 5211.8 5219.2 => 8.51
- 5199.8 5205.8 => 7.84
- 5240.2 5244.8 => 9.31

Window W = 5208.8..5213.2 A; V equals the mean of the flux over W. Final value 8.1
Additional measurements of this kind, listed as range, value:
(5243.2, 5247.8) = 9.74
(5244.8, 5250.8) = 9.55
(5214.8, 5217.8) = 8.59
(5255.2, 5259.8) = 10.1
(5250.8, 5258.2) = 9.84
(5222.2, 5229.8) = 8.5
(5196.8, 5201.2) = 8.38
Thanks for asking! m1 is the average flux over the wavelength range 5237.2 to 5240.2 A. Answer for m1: 8.9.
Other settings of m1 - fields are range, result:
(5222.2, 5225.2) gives 8.59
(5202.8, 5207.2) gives 7.7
